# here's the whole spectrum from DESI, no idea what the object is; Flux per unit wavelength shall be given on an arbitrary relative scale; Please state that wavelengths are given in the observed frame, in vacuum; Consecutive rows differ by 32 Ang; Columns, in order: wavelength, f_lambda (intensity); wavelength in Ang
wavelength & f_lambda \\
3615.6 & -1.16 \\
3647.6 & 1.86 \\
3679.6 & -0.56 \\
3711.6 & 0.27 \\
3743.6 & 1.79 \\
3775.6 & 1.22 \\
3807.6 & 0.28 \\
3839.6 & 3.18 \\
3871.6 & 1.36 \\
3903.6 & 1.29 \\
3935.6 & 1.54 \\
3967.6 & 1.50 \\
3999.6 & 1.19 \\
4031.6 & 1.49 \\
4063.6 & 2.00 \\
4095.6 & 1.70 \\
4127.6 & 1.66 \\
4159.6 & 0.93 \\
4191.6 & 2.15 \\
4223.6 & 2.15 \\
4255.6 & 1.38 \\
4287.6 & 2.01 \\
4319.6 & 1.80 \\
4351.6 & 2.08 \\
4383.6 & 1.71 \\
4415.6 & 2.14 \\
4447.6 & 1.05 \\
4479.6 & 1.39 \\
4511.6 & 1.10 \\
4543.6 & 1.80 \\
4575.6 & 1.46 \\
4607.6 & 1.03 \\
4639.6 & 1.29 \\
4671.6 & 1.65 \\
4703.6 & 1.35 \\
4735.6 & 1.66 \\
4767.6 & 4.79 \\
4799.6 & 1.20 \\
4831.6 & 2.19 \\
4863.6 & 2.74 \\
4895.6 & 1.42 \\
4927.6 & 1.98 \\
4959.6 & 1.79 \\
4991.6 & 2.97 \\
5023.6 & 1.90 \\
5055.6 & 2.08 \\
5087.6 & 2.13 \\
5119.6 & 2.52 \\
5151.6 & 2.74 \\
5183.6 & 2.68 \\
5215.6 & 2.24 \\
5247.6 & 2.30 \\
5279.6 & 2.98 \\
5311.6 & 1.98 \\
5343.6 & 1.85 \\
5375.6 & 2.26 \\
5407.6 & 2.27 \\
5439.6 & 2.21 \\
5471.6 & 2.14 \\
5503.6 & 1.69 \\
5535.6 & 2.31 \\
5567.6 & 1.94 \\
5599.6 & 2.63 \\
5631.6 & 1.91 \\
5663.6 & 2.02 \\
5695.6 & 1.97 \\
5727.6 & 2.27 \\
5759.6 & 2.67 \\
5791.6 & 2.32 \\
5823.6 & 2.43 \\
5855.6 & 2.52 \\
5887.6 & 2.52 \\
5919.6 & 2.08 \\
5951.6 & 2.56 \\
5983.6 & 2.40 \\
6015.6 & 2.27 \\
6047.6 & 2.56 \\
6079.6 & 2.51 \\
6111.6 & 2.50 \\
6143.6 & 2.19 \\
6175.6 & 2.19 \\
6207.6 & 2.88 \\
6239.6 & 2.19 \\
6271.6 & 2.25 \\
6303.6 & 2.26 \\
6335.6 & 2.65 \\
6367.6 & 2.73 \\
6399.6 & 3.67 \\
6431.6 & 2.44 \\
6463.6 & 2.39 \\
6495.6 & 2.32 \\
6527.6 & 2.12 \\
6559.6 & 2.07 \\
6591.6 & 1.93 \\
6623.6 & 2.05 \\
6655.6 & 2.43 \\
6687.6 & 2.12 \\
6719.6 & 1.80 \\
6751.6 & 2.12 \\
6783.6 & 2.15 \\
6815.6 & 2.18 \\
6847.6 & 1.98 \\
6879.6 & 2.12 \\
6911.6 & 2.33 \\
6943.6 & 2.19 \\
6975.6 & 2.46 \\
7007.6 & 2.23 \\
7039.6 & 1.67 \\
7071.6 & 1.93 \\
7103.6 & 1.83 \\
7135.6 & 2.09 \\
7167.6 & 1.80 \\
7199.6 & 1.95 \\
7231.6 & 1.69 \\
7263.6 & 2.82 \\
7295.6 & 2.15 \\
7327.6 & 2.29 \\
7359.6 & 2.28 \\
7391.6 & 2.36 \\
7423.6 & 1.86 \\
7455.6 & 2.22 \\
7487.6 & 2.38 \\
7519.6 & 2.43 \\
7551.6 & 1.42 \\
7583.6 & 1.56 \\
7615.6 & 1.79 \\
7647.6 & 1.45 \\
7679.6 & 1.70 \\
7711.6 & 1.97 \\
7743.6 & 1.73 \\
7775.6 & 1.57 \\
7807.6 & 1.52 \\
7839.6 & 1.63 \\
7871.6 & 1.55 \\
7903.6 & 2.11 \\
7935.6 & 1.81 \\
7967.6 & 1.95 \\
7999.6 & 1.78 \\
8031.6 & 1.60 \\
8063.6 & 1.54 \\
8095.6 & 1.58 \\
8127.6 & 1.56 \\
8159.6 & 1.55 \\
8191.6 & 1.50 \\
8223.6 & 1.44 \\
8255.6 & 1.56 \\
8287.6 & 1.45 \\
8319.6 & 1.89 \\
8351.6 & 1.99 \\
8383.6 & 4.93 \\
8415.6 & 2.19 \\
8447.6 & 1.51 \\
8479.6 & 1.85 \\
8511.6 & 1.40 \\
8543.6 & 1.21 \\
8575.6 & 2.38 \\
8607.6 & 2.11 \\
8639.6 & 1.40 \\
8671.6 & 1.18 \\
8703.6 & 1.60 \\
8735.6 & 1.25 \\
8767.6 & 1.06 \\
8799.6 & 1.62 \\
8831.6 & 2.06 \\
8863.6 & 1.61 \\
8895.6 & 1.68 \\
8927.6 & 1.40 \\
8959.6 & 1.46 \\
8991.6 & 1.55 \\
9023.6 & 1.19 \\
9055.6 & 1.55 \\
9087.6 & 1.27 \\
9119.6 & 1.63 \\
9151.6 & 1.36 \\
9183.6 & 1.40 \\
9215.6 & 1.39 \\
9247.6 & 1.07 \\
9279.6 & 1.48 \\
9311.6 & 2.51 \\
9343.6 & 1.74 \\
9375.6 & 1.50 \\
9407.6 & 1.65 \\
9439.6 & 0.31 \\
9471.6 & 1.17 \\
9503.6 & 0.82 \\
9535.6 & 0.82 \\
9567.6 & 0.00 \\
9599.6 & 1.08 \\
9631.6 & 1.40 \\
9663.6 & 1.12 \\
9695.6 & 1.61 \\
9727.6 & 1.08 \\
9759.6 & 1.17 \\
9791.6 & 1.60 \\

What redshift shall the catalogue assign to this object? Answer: 0.28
